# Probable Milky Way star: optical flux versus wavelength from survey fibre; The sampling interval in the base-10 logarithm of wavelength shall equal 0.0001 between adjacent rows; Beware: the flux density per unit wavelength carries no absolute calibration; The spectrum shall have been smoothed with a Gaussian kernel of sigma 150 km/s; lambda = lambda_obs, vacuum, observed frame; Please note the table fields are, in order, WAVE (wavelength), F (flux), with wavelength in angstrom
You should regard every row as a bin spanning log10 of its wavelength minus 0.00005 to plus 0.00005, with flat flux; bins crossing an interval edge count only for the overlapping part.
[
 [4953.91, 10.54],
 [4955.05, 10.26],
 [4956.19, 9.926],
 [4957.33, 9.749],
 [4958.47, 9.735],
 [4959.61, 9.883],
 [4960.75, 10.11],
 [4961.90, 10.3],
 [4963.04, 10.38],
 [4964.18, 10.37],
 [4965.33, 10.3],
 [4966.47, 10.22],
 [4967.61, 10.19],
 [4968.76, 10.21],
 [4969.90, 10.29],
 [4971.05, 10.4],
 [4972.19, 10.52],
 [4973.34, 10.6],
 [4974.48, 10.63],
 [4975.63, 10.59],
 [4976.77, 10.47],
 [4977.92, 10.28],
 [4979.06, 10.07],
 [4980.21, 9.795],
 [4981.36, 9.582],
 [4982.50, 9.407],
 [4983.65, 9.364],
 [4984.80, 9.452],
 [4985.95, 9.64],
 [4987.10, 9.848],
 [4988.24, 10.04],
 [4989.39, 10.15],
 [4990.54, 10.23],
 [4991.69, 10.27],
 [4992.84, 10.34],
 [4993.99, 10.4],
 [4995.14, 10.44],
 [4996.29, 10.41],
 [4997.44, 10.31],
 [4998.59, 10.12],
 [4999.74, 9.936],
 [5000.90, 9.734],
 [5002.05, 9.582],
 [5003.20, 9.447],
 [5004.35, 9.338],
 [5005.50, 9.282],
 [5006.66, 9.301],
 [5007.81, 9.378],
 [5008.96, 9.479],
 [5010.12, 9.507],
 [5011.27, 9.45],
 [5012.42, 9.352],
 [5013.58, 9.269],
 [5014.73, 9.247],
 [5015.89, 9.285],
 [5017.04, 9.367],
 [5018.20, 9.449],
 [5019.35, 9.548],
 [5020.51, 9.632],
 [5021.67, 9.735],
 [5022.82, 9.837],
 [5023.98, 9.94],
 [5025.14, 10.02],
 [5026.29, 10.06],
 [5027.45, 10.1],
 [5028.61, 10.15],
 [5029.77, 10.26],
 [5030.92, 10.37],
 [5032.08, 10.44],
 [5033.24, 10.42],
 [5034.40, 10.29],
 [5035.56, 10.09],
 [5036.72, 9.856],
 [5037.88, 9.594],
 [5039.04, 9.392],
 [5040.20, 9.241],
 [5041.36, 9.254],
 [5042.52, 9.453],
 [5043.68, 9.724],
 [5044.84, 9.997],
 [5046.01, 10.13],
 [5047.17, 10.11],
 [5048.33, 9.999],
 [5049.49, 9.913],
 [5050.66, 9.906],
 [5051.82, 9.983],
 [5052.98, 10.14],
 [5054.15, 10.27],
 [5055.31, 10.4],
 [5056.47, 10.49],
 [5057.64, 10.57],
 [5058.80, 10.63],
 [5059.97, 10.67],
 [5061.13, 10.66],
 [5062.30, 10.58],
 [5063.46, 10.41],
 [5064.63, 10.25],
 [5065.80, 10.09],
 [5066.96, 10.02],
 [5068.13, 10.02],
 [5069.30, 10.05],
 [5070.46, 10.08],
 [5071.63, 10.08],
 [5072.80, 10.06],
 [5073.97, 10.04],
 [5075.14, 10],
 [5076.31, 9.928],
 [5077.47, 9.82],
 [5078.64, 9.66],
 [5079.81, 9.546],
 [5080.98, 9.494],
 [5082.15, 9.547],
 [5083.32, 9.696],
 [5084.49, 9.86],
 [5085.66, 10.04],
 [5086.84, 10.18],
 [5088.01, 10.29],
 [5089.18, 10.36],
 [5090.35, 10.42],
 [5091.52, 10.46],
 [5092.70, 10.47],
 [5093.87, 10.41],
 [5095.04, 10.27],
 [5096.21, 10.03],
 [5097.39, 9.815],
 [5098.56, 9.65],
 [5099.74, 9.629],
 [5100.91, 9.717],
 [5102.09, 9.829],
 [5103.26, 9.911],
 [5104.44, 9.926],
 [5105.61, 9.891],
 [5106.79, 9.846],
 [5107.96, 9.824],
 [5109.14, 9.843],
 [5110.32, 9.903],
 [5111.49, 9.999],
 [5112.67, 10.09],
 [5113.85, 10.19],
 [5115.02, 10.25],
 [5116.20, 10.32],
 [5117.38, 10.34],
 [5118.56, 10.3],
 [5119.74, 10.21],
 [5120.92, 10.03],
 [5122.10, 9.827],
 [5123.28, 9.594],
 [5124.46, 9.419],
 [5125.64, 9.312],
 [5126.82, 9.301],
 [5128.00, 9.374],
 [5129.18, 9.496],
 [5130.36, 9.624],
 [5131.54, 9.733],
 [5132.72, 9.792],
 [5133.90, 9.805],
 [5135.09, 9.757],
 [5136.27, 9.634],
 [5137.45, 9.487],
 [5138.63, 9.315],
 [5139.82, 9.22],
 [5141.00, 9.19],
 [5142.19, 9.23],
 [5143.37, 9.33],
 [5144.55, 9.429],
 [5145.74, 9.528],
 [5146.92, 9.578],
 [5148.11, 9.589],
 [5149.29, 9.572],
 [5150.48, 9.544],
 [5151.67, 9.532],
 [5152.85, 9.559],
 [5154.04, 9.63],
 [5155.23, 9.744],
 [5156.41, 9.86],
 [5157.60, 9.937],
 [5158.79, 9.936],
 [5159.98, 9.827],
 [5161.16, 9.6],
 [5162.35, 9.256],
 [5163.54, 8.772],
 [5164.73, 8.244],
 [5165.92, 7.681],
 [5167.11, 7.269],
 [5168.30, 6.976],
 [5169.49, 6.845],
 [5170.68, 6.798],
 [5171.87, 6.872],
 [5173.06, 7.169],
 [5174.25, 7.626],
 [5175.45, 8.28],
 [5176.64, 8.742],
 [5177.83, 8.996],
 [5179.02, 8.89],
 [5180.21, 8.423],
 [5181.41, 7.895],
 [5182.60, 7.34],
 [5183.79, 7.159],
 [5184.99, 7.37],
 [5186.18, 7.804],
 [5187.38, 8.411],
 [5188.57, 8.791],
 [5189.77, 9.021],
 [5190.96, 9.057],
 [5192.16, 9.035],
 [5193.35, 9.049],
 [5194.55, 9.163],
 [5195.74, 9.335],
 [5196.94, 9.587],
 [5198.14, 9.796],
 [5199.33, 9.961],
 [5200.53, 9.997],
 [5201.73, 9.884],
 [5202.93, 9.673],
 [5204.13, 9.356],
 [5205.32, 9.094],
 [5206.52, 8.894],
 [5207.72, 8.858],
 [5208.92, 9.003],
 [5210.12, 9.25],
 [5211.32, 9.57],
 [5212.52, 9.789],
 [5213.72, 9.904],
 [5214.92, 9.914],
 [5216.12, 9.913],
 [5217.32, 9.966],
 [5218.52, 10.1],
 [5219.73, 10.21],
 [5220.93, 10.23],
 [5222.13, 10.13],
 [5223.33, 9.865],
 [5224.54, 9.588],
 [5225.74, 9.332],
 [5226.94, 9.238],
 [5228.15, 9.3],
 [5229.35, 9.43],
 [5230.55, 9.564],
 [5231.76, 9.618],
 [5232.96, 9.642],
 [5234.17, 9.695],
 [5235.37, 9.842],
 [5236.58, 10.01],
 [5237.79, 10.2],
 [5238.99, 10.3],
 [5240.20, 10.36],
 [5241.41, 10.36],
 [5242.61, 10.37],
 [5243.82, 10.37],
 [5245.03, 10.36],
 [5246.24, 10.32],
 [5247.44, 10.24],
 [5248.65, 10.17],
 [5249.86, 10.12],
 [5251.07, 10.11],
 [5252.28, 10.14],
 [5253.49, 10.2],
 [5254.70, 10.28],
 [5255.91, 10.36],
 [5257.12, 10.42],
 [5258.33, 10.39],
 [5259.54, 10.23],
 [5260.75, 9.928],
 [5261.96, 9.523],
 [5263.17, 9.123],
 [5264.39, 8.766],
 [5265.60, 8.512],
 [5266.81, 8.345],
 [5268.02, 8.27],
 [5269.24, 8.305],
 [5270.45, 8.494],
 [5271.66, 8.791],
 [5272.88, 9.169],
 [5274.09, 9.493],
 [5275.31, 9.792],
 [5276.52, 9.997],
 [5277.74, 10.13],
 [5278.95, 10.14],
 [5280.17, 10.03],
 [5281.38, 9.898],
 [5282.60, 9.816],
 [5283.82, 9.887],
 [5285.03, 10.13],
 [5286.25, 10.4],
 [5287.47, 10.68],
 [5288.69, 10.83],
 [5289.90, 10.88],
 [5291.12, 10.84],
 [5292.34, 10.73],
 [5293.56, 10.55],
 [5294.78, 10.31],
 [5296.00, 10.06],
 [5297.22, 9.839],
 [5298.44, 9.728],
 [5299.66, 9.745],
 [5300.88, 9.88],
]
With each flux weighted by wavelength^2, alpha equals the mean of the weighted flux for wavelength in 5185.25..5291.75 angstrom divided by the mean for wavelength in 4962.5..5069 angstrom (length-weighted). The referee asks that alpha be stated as 1.1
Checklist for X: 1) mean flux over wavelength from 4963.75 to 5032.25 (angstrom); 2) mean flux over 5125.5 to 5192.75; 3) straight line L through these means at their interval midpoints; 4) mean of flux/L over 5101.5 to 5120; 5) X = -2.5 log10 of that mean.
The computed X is -0.10 mag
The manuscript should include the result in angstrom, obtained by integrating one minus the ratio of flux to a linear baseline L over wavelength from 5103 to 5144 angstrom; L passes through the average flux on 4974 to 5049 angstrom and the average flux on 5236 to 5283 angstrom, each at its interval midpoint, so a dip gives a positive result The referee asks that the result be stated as 0.3 angstrom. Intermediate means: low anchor 9.84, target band 9.75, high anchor 9.79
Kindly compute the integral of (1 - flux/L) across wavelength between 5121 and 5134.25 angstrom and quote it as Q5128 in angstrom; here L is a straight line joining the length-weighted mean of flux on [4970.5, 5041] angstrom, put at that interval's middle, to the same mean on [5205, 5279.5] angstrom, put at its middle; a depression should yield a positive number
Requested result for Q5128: 0.3 angstrom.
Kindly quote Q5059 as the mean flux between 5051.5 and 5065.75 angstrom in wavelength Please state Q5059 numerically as 10.4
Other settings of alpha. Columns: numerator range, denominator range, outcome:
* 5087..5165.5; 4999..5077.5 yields 1.02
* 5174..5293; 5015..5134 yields 1.02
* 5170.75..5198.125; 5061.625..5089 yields 0.87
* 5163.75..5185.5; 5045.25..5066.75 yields 0.79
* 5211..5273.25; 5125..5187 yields 1.14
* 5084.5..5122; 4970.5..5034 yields 1.06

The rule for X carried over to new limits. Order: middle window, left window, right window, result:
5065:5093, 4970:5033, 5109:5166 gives -0.03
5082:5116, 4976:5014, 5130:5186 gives -0.09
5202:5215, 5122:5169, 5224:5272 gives 0.02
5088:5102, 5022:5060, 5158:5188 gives -0.10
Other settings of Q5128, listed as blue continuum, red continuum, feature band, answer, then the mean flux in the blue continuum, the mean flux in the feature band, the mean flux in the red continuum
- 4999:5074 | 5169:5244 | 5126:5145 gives 0.0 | 9.9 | 9.48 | 9.18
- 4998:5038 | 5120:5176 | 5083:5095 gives -1.1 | 9.74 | 10.2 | 9.09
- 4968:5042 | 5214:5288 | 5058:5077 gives -0.7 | 9.88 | 10.2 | 9.81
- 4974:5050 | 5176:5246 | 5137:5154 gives 0.2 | 9.84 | 9.44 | 9.4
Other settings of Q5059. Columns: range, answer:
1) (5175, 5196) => 8.48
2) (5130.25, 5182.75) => 8.92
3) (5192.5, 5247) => 9.74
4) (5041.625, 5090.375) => 10.1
